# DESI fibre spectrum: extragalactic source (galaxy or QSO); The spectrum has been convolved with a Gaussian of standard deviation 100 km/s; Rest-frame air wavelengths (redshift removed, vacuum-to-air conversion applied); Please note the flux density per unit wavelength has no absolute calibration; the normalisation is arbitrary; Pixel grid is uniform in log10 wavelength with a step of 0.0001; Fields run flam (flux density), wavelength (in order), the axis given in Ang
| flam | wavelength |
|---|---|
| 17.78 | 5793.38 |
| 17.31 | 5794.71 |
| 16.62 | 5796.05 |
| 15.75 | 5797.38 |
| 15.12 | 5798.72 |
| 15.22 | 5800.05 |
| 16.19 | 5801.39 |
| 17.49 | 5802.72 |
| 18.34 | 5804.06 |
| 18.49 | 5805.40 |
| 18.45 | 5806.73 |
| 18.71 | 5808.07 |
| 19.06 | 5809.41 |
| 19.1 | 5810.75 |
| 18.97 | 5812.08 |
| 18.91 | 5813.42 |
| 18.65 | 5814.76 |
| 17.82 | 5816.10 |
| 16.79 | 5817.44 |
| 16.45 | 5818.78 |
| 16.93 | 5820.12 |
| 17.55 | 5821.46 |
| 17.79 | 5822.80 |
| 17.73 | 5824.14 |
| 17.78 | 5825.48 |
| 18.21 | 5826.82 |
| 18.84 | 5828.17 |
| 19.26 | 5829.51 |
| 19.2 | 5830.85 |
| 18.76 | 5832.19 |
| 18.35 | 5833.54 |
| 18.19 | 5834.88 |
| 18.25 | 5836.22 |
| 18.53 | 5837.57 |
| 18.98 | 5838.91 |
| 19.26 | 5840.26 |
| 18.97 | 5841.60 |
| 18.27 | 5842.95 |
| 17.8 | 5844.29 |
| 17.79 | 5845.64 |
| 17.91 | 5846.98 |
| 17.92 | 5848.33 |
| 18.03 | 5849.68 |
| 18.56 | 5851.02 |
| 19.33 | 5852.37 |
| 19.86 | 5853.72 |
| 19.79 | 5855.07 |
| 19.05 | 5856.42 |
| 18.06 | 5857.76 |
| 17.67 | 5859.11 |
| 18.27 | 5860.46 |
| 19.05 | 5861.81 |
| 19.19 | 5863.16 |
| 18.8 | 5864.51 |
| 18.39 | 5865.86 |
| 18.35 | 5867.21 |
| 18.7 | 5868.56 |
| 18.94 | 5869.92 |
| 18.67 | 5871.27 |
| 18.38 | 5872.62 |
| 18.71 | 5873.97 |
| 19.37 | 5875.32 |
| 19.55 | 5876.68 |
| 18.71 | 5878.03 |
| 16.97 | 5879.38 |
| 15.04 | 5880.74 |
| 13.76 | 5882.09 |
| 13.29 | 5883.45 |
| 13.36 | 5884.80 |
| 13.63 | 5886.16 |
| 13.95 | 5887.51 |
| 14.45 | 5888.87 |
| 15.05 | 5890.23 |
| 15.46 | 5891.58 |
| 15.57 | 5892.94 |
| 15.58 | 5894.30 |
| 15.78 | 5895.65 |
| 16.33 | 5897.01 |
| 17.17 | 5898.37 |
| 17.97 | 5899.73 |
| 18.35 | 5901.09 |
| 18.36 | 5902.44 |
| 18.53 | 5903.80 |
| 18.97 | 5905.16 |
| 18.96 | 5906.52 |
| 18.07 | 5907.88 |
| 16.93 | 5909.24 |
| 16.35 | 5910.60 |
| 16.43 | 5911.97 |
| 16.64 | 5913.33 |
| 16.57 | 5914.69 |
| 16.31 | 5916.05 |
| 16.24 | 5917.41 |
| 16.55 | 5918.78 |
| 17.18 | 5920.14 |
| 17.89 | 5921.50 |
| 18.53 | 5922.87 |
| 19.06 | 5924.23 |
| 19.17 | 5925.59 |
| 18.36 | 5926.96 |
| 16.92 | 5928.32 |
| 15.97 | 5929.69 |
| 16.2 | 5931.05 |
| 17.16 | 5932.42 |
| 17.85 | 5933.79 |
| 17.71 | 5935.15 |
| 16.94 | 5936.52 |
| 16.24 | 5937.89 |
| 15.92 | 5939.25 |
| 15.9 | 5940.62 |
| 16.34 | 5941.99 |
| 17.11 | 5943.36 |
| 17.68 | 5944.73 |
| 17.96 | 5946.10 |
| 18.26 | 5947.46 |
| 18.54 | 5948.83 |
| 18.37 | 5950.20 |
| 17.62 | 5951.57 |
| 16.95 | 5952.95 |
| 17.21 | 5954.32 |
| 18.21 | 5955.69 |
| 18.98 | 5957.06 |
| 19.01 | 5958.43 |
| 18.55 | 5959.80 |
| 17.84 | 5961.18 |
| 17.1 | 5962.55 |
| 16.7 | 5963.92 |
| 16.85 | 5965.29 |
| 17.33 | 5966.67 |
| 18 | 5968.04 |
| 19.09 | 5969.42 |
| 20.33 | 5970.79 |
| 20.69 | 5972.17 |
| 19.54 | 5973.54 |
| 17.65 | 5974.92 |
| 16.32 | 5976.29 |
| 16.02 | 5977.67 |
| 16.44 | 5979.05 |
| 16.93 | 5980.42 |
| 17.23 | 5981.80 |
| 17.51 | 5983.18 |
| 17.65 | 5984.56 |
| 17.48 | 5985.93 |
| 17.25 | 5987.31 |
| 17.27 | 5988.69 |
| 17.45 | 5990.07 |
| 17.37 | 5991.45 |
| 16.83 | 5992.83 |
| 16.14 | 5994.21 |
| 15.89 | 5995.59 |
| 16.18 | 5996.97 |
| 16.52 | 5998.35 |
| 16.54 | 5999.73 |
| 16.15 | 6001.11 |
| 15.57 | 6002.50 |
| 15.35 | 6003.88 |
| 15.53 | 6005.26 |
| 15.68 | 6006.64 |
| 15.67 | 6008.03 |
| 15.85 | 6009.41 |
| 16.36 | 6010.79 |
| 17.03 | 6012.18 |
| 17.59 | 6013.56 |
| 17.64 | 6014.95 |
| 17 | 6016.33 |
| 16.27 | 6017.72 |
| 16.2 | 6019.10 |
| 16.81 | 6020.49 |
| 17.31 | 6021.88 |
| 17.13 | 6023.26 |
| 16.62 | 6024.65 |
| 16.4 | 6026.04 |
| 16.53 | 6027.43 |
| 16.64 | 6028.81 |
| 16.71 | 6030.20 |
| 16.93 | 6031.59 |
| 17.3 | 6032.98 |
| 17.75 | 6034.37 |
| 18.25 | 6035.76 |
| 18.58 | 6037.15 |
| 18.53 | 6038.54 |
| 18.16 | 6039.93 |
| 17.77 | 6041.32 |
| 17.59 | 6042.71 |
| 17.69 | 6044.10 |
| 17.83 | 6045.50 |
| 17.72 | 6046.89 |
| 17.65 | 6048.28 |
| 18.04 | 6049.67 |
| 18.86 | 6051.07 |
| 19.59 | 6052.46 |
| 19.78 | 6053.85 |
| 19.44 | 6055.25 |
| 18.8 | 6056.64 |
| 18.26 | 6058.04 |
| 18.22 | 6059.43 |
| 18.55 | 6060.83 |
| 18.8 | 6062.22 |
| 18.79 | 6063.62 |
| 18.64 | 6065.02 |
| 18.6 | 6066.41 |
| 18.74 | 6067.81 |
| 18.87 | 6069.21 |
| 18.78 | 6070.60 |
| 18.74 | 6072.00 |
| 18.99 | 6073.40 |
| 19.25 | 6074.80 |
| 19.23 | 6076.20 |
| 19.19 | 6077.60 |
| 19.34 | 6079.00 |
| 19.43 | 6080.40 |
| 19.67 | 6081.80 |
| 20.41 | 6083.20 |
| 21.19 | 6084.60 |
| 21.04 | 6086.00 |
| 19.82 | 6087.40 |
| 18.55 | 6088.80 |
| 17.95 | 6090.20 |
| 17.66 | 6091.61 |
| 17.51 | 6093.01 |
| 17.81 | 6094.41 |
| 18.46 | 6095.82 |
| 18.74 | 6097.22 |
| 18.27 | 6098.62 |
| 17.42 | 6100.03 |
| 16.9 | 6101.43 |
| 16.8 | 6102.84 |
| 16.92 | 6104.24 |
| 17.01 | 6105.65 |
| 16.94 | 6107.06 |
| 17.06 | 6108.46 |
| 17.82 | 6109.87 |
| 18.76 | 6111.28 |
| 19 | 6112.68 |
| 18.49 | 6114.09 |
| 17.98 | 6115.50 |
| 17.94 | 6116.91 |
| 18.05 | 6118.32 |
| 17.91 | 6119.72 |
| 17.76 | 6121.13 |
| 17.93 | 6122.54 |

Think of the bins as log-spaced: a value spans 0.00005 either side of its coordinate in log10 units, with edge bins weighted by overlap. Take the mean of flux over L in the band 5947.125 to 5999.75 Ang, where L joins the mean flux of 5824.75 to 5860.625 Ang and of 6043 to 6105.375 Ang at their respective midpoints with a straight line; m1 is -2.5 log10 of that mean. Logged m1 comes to 0.06 mag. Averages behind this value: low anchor 18.6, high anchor 18.6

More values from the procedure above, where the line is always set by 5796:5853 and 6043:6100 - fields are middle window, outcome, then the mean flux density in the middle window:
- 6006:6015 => 0.13 mag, 16.5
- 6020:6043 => 0.08 mag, 17.4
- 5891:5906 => 0.07 mag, 17.1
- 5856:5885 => 0.02 mag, 17.8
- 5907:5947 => 0.07 mag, 17.1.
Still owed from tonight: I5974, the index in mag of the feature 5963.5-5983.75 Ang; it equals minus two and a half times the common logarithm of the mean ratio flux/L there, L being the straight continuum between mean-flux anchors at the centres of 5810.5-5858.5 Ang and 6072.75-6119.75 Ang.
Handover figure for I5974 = 0.04 mag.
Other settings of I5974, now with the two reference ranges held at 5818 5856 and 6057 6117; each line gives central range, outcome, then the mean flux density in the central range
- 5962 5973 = 0.01 mag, 18.3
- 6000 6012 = 0.17 mag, 15.8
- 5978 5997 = 0.09 mag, 17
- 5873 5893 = 0.16 mag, 15.8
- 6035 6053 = 0.02 mag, 18.2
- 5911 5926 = 0.07 mag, 17.3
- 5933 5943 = 0.11 mag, 16.7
